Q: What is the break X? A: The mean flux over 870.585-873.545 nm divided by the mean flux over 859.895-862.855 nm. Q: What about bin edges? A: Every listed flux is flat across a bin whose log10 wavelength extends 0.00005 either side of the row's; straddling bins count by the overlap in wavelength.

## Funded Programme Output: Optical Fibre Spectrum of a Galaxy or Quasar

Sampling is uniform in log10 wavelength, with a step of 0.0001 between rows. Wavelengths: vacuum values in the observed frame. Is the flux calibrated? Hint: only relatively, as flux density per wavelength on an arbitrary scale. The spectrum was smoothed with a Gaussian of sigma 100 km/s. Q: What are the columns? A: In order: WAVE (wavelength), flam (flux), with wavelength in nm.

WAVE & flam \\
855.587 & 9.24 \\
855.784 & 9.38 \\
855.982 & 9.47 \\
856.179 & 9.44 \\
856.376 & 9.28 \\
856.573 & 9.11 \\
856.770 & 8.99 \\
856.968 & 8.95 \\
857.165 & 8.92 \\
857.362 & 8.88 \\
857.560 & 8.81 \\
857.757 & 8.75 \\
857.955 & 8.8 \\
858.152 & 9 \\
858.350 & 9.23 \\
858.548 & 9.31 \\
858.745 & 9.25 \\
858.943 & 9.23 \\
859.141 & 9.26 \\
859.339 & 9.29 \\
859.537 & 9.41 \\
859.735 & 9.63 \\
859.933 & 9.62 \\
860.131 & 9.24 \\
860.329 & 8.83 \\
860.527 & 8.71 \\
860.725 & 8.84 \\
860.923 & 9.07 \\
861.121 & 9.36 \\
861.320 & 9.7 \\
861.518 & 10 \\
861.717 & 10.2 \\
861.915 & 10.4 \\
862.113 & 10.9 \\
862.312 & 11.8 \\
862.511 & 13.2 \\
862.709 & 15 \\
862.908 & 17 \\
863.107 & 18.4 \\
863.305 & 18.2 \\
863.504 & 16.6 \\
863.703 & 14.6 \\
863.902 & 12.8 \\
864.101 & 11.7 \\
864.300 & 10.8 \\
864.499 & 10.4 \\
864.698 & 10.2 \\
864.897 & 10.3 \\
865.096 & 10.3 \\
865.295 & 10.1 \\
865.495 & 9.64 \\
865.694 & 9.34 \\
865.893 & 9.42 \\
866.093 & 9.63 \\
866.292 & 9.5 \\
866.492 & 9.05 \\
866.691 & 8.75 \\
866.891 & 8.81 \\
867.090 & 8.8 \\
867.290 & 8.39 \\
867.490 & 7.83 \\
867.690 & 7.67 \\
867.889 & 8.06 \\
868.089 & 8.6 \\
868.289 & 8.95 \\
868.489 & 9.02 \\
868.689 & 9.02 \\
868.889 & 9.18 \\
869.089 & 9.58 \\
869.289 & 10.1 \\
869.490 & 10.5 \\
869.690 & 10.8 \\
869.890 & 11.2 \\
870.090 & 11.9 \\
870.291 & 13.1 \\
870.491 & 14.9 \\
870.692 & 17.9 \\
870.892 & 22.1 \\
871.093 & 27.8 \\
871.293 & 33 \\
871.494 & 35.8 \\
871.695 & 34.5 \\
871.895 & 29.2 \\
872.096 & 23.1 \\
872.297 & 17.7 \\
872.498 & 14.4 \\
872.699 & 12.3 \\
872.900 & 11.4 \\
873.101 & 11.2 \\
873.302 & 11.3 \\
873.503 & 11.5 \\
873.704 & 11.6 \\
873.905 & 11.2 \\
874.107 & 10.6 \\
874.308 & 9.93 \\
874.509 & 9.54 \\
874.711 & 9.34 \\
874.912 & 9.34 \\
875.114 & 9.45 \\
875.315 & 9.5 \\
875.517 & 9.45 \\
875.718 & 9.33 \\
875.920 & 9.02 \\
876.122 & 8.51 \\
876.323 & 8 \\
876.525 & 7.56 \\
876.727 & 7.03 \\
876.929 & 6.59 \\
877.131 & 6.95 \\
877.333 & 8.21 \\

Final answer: 2.0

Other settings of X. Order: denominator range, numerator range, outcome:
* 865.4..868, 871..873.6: 2.38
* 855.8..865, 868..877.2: 1.26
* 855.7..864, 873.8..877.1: 0.85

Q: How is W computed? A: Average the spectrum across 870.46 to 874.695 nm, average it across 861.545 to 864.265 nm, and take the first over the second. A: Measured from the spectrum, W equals 1.3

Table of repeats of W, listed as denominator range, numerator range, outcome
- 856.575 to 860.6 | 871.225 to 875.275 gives 1.76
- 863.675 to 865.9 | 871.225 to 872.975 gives 2.19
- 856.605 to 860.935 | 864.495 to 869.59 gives 1.02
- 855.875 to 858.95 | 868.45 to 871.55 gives 1.75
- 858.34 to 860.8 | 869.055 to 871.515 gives 1.87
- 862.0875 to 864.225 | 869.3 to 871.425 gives 1.18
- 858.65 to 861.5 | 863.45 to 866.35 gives 1.18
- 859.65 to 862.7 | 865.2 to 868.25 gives 0.88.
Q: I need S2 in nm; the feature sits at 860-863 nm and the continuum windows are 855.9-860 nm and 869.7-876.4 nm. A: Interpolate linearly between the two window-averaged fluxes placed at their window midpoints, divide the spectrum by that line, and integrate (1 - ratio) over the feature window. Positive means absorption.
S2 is -0.05 nm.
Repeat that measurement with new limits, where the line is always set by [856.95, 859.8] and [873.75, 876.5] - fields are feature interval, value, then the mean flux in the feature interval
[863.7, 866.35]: -0.356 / 10.5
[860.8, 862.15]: -0.104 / 9.89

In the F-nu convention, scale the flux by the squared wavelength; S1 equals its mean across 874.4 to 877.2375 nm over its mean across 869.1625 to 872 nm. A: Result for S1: 0.43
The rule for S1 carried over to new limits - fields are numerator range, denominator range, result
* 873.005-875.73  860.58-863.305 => 0.88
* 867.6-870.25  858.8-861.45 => 1.07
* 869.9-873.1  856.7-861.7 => 2.32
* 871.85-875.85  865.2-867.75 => 1.39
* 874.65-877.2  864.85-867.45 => 0.93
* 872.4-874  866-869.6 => 1.34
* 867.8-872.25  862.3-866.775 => 1.41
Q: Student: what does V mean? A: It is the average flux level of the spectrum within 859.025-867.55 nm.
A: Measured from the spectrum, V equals 10.8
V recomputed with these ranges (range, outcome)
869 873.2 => 18.2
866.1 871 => 10.6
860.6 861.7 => 9.44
